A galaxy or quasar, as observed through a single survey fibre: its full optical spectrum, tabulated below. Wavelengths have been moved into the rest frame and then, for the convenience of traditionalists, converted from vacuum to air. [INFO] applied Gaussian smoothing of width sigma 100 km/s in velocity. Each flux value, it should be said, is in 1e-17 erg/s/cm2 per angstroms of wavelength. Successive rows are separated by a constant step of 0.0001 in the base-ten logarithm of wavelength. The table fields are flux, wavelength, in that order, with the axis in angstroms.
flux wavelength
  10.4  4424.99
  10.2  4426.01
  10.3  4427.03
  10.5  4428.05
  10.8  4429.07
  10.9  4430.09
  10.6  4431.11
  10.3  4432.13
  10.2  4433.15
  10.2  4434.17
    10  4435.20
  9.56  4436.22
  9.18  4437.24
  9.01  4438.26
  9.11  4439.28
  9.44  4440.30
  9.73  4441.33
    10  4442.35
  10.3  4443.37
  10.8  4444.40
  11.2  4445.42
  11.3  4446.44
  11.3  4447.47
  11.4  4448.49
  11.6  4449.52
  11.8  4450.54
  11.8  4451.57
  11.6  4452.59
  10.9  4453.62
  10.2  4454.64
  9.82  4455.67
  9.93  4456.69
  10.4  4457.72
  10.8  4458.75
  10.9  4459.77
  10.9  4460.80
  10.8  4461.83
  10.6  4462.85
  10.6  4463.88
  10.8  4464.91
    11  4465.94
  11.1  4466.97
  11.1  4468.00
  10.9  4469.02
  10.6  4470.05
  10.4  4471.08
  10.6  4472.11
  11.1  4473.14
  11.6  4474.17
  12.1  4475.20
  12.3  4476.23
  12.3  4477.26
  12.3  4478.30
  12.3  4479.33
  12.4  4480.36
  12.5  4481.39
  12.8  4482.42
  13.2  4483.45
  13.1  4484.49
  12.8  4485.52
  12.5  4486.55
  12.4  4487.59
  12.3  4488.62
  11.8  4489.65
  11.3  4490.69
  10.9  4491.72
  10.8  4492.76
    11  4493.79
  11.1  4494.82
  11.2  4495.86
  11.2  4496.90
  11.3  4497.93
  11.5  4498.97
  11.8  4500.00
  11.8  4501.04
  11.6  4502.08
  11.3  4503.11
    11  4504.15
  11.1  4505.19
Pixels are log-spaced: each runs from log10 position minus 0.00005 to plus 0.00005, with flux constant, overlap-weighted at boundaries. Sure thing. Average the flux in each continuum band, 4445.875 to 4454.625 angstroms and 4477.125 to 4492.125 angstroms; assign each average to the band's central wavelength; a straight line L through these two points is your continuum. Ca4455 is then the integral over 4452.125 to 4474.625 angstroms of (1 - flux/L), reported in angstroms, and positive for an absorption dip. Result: 1.9 angstroms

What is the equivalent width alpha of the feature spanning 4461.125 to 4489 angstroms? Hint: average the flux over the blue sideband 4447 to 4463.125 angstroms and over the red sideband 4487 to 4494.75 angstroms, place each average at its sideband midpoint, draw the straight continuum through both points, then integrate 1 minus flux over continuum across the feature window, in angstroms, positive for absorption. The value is -1.2 angstroms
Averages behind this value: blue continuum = 10.9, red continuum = 11.5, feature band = 11.7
